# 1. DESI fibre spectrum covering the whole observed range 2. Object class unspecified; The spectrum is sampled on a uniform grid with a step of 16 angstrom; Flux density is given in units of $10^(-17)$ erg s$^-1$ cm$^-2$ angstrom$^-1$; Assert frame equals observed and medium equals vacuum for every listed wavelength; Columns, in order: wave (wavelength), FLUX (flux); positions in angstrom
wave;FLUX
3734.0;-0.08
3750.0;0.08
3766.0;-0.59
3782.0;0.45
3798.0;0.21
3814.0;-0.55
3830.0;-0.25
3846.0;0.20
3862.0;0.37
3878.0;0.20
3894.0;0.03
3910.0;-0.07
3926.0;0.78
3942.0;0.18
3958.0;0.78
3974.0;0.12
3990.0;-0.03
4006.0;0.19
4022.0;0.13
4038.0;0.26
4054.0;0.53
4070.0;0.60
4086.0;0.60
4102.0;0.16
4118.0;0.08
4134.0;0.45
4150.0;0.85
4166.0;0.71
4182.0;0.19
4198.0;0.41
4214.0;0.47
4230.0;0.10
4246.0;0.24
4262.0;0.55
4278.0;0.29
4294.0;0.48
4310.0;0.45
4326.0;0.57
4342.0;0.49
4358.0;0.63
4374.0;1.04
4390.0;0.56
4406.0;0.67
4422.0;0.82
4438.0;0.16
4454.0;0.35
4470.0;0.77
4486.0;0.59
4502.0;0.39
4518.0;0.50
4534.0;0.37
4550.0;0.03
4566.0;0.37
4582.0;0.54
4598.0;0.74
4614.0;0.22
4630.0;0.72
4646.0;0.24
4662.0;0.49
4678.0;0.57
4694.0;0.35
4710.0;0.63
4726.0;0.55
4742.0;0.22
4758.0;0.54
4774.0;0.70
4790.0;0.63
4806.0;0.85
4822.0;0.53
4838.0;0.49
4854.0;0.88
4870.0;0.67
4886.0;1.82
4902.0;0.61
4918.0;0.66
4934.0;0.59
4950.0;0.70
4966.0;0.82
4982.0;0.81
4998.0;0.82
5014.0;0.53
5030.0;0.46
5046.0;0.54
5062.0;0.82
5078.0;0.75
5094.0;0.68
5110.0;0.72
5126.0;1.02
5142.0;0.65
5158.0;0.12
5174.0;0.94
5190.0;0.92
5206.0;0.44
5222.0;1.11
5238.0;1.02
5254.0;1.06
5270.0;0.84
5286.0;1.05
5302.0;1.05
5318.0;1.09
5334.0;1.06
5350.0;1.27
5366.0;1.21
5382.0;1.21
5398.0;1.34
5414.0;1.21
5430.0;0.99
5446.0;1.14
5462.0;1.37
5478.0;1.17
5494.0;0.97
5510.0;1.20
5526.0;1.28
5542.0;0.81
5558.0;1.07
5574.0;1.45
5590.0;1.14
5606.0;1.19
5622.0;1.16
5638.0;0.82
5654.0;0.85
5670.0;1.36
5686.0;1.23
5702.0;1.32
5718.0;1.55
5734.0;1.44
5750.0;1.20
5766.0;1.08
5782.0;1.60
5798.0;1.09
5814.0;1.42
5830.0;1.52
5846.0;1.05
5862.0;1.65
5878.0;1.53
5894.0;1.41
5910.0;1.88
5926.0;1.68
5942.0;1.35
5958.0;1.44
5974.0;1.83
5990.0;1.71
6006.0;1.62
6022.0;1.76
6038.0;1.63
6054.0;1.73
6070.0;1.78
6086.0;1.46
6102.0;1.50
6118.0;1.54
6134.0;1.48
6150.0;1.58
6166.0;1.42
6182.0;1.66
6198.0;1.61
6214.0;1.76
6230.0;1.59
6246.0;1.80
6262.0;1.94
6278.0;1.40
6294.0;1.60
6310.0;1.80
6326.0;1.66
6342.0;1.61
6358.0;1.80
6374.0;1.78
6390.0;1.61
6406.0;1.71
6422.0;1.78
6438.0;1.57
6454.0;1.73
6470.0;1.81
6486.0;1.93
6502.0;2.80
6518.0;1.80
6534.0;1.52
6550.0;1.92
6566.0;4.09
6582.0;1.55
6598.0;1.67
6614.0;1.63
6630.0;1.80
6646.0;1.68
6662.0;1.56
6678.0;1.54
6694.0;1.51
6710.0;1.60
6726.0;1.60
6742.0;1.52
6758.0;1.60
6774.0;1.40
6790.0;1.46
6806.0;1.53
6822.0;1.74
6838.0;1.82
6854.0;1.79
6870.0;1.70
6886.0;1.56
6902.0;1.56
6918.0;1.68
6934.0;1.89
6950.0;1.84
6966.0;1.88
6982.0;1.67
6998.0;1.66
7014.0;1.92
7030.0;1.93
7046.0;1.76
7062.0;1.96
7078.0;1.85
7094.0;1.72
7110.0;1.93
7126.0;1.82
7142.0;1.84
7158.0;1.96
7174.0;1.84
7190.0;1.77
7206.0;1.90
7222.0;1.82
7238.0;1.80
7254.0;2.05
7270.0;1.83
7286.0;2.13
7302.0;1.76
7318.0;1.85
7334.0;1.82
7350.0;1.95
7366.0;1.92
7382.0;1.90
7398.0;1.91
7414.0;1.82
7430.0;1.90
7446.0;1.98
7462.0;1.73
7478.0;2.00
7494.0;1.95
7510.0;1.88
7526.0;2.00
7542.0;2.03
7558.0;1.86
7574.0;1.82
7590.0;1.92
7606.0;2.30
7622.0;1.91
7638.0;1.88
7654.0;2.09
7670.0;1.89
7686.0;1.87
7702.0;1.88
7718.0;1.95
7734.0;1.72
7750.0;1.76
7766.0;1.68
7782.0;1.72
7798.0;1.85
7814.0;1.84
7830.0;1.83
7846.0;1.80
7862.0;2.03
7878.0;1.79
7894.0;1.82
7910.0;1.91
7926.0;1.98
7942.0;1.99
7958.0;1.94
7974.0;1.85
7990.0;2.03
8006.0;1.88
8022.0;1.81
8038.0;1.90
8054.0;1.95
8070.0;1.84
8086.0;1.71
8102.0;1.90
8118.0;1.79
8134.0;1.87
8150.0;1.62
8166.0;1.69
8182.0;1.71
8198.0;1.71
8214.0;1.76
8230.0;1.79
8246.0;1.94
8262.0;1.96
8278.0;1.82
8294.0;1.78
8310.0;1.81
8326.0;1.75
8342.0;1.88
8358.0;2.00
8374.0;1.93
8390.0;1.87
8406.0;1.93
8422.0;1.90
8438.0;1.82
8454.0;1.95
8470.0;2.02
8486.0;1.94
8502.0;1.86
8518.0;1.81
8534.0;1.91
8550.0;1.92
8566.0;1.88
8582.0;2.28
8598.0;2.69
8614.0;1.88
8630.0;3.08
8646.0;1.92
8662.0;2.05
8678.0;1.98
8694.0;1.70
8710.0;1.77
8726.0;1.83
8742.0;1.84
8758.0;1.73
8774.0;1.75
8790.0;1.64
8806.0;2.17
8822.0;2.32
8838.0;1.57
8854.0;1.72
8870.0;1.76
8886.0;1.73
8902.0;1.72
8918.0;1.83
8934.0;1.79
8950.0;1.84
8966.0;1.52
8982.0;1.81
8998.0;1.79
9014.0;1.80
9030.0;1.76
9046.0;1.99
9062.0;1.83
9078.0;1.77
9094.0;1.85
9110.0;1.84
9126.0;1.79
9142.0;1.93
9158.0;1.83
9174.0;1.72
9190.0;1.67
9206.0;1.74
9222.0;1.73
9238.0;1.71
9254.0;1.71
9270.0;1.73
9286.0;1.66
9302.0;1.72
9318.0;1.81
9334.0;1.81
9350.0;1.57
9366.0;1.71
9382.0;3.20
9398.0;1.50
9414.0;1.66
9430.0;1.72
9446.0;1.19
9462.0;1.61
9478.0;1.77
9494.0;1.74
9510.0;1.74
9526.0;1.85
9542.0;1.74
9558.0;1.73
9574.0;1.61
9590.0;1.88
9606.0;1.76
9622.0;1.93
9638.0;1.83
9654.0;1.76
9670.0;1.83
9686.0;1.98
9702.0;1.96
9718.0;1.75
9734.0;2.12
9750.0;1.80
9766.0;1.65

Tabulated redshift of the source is 0.31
